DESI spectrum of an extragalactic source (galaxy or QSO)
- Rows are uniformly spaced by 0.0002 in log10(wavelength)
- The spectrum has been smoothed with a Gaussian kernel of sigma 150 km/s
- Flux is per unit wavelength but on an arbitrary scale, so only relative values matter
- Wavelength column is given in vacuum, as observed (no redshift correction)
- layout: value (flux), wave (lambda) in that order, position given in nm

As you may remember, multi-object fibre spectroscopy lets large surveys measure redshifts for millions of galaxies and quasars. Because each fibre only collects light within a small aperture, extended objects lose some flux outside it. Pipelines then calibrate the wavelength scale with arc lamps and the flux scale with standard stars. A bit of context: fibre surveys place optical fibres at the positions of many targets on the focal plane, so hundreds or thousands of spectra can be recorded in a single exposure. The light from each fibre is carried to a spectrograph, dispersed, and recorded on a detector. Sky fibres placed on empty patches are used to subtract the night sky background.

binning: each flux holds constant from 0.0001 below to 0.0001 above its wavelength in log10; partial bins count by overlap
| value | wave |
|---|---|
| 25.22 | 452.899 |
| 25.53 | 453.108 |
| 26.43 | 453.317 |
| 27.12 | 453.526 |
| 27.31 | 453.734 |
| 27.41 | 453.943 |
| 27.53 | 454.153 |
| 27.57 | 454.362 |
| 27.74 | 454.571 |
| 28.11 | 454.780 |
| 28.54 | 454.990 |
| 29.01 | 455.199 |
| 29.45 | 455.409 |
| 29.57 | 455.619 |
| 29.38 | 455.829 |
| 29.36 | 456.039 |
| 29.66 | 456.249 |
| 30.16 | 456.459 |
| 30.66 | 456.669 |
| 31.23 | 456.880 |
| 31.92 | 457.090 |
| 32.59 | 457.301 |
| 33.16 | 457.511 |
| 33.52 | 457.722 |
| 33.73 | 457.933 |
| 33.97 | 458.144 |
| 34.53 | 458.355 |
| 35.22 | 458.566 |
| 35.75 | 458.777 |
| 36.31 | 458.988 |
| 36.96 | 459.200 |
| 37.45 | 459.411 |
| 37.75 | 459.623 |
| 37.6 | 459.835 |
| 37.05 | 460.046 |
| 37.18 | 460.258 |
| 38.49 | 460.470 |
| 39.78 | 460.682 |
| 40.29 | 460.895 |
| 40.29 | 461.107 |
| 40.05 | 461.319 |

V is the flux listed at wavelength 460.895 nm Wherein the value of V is 40.29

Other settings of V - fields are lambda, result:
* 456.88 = 31.23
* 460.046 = 37.05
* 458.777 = 35.75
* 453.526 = 27.12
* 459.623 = 37.75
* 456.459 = 30.16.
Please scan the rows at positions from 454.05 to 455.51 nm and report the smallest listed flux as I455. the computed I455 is 27.53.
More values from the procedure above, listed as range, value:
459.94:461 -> 37.05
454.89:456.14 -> 28.54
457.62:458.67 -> 33.52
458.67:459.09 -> 35.75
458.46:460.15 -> 35.22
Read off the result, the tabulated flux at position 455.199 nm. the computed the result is 29.01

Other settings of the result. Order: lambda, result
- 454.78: 28.11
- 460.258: 37.18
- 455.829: 29.38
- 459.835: 37.6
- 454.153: 27.53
